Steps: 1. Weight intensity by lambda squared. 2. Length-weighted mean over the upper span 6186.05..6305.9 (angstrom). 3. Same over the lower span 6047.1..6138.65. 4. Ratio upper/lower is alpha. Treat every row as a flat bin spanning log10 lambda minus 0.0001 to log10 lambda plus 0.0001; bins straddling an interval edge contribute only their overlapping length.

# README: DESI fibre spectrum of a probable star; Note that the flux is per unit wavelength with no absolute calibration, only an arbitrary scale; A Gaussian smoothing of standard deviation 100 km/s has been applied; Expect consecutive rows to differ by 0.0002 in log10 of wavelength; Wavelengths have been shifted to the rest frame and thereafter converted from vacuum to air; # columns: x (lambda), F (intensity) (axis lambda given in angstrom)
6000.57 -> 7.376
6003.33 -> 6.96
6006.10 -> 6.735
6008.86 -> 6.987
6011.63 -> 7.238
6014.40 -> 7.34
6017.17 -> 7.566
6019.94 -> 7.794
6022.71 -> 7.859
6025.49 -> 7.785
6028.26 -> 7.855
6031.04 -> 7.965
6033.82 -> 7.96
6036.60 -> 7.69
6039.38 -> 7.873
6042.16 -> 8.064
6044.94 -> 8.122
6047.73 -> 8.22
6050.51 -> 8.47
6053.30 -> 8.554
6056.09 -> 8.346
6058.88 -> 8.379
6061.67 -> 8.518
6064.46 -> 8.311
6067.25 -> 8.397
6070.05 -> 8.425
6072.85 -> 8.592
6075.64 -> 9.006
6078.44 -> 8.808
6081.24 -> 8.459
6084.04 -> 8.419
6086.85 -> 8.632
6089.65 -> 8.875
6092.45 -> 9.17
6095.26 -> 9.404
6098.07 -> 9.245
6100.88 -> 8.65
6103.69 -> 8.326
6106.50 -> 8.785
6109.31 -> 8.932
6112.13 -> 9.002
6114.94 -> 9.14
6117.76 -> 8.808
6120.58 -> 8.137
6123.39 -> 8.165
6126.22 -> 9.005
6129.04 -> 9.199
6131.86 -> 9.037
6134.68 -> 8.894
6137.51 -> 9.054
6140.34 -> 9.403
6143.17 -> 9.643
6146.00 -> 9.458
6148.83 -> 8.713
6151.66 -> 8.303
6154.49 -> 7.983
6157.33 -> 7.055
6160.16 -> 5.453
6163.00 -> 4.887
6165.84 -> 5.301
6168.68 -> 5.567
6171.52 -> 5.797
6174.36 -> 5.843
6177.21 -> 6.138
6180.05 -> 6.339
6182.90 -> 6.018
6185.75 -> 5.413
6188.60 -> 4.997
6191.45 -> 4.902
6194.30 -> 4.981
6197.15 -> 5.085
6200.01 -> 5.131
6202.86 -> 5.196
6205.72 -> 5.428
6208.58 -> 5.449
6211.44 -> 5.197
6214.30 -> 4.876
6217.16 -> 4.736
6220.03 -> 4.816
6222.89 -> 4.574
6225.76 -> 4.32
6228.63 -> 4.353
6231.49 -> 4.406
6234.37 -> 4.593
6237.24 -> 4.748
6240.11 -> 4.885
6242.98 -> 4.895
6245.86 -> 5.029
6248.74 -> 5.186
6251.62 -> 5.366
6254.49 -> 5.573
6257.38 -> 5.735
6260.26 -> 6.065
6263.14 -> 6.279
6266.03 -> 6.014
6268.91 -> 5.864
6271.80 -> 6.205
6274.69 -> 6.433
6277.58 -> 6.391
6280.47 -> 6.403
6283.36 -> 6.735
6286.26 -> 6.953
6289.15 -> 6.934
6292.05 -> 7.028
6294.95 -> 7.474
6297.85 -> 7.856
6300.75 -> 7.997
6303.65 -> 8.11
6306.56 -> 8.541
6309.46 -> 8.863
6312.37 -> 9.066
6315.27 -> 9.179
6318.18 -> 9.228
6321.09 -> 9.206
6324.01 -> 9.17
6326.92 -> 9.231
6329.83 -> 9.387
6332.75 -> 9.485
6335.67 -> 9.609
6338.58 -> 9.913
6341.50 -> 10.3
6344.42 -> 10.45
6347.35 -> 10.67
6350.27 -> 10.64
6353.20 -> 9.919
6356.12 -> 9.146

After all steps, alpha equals 0.69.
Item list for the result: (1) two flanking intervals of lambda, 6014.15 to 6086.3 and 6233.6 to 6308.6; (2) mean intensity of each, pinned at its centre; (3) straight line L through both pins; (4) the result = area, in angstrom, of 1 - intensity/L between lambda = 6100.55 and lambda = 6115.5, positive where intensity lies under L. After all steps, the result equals -2.1 angstrom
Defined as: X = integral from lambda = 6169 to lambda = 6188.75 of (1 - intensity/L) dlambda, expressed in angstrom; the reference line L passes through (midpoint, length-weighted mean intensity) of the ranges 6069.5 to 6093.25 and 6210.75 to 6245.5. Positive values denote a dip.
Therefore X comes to 0.7 angstrom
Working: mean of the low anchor 8.71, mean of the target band 5.83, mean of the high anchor 4.7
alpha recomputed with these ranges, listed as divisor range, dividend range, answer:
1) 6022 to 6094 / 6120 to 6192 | 0.90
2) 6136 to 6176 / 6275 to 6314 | 1.08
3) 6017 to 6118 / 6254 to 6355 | 1.04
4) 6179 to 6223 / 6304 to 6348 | 1.89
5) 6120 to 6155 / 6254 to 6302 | 0.78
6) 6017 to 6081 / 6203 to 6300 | 0.74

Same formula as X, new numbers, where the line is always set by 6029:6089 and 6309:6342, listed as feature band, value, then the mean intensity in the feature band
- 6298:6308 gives 1.2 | 8.17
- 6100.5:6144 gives -1.5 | 8.88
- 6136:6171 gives 4.7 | 7.52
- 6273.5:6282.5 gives 2.7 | 6.43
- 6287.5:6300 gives 2.6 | 7.36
